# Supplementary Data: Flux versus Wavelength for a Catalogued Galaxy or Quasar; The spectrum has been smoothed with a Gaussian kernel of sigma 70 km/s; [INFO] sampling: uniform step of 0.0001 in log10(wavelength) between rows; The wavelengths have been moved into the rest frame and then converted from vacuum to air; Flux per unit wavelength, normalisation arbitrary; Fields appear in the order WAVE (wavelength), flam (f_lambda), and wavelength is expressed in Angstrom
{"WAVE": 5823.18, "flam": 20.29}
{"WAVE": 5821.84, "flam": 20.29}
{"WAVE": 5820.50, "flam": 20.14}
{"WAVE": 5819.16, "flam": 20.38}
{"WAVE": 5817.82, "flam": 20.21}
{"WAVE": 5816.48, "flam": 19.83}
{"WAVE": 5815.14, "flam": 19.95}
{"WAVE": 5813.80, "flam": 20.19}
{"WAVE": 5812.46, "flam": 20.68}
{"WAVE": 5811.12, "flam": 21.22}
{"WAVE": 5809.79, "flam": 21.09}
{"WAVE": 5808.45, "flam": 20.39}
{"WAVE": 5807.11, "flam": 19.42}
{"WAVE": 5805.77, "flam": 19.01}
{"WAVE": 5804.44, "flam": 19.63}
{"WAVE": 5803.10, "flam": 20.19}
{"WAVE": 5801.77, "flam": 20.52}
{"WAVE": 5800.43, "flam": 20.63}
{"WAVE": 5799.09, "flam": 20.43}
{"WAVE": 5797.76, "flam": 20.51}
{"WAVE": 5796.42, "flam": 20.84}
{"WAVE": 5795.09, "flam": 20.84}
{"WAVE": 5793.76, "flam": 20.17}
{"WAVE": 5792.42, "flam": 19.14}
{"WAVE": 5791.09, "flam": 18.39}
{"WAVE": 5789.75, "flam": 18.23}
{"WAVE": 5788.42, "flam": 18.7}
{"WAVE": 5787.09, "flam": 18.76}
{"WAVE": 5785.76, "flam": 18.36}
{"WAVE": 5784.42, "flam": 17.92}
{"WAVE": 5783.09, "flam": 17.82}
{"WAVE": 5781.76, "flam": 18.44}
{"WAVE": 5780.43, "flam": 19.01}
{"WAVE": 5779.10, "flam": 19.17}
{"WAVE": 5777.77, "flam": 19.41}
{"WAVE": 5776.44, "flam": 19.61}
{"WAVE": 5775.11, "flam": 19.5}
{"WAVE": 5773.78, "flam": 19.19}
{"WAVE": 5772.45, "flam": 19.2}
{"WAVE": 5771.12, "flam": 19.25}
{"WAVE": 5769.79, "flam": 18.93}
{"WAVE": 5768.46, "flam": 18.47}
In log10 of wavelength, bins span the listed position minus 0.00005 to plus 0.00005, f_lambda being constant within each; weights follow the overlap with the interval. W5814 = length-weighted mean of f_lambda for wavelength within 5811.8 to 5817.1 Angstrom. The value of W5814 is 20.2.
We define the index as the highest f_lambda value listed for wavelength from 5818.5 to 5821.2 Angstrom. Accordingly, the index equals 20.38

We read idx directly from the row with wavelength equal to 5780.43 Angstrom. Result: 19.01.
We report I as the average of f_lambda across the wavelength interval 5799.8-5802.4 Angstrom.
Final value 20.5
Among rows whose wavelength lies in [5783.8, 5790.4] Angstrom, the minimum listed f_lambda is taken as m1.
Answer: 17.92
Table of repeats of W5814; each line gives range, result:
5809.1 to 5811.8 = 21.2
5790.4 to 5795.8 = 19.6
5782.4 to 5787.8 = 18.2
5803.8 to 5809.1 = 19.6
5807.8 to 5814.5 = 20.7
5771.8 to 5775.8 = 19.3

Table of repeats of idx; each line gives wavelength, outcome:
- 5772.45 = 19.2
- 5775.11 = 19.5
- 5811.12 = 21.22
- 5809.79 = 21.09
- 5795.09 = 20.84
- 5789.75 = 18.23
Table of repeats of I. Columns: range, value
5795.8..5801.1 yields 20.6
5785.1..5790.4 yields 18.5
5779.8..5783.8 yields 18.4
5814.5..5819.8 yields 20.1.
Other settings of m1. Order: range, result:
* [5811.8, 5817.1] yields 19.83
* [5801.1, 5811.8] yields 19.01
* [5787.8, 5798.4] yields 18.23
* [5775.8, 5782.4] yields 18.44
